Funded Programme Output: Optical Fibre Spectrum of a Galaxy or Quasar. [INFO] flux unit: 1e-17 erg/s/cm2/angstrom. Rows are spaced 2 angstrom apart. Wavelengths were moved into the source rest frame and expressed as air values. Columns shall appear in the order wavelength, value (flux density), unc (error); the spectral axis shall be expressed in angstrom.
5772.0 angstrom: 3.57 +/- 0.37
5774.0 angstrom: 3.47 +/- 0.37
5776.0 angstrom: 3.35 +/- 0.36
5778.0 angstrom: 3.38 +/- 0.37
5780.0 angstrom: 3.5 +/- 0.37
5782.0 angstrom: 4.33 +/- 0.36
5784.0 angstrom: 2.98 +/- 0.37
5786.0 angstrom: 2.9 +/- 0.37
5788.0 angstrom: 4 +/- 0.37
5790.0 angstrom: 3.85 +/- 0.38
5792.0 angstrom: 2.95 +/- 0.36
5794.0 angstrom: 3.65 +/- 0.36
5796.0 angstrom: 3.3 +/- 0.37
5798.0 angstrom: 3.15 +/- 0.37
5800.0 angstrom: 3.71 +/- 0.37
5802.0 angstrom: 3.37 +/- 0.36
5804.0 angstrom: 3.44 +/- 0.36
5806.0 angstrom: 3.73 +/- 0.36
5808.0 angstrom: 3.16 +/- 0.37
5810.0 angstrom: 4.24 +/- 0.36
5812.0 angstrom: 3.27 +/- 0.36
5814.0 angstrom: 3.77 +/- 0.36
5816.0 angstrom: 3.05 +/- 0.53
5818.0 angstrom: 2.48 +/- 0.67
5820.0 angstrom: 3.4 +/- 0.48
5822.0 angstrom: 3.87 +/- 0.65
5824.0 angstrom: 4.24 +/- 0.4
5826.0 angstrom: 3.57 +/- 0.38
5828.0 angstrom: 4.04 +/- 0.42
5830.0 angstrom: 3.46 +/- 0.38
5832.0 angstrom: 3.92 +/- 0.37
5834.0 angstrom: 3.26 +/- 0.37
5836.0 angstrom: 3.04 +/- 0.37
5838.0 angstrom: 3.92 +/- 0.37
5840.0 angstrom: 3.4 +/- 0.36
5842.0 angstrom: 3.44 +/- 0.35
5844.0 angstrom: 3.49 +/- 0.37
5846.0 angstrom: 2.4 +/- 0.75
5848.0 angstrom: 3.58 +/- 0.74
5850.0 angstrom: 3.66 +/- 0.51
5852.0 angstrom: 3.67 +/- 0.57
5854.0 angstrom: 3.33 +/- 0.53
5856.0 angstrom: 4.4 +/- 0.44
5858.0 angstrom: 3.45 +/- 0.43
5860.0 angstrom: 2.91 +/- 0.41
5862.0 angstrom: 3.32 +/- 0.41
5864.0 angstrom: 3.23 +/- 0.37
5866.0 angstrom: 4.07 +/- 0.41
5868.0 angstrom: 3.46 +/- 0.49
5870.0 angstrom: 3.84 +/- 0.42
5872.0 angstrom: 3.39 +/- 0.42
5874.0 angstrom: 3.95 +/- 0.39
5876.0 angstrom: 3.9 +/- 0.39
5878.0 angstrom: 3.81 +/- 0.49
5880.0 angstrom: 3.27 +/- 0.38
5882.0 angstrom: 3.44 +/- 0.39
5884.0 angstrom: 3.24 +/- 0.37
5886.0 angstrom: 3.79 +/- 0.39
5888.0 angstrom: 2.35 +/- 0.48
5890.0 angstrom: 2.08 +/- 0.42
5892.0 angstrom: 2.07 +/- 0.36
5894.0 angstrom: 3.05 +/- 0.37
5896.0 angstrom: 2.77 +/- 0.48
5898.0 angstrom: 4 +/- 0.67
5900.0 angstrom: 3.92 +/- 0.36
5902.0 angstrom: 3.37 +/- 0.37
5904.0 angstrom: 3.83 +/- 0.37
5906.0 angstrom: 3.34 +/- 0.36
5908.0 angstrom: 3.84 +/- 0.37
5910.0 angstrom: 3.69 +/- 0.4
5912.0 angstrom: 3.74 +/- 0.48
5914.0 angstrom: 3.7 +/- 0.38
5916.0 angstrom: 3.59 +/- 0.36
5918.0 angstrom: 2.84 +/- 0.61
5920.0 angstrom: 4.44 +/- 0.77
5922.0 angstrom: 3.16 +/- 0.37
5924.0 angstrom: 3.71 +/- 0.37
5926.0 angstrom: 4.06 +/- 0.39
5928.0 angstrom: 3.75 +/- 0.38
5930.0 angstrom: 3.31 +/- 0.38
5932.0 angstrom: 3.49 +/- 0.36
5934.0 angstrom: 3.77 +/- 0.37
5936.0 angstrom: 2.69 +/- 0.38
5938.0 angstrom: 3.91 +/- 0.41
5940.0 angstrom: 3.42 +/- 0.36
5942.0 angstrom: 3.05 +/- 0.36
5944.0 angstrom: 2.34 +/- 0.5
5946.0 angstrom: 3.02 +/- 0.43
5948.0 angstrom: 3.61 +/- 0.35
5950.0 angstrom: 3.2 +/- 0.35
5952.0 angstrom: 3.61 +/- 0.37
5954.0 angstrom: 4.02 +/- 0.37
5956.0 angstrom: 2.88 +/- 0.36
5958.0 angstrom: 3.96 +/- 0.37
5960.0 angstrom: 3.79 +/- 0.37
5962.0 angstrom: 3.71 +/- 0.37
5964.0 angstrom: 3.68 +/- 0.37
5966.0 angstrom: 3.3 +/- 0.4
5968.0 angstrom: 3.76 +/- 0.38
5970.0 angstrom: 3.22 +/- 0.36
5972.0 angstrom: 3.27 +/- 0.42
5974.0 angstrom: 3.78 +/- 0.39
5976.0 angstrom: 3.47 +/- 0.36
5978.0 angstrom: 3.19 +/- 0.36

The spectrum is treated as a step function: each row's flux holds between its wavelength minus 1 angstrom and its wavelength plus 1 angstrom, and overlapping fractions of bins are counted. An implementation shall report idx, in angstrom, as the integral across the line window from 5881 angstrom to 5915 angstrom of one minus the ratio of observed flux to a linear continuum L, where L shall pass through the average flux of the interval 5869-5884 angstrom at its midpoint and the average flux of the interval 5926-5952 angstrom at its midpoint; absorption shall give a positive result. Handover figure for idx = 2.1 angstrom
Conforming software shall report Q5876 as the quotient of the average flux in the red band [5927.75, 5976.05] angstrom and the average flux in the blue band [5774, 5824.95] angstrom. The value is 0.99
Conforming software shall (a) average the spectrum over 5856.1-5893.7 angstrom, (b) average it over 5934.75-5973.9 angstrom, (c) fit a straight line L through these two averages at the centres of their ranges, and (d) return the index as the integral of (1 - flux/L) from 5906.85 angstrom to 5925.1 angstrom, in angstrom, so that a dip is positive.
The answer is -1.4 angstrom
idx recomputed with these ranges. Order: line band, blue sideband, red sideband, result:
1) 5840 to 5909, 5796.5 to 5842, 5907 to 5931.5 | 3.6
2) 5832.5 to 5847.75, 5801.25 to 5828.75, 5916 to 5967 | 0.9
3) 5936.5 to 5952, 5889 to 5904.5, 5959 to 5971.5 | 0.9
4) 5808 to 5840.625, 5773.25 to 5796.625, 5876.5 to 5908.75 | -1.4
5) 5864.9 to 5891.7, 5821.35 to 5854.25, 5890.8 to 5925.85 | 0.9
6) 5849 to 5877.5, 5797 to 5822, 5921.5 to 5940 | -1.2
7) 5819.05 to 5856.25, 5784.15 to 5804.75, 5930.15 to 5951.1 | -2.2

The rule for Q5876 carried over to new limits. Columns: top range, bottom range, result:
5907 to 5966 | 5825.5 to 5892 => 1.02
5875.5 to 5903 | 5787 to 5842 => 0.91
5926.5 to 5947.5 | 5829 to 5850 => 0.97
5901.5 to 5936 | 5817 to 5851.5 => 1.03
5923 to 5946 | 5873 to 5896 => 1.07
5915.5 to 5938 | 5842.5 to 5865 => 1.04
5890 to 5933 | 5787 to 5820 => 1.01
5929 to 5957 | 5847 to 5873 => 0.93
